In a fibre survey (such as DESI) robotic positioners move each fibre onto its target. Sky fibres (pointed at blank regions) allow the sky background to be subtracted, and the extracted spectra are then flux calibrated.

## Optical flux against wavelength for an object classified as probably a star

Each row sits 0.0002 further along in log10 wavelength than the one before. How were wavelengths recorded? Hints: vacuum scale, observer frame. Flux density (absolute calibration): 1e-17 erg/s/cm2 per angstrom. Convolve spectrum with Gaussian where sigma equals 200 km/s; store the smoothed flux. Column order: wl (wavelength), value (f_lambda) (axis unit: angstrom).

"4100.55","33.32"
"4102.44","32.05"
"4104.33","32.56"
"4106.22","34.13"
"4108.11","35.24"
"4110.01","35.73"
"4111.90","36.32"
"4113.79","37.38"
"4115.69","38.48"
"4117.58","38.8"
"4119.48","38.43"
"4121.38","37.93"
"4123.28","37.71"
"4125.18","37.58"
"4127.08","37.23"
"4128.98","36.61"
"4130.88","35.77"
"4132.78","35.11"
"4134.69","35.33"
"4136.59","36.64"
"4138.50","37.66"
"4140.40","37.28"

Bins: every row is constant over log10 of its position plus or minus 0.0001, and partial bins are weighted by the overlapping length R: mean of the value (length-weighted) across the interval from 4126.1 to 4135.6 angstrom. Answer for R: 36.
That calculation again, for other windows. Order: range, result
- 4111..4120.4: 37.9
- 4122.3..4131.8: 37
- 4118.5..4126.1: 37.9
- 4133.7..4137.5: 36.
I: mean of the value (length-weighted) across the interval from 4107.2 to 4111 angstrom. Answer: 35.5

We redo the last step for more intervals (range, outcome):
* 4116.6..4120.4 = 38.6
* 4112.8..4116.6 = 37.9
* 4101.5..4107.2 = 32.9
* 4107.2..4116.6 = 36.6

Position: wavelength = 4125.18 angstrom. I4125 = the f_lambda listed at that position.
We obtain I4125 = 37.58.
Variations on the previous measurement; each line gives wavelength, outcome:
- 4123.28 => 37.71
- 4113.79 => 37.38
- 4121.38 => 37.93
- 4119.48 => 38.43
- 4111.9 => 36.32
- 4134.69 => 35.33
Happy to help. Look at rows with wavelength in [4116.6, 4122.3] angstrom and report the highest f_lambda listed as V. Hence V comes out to 38.8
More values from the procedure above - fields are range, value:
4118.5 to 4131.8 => 38.43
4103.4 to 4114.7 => 37.38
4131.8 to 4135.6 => 35.33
